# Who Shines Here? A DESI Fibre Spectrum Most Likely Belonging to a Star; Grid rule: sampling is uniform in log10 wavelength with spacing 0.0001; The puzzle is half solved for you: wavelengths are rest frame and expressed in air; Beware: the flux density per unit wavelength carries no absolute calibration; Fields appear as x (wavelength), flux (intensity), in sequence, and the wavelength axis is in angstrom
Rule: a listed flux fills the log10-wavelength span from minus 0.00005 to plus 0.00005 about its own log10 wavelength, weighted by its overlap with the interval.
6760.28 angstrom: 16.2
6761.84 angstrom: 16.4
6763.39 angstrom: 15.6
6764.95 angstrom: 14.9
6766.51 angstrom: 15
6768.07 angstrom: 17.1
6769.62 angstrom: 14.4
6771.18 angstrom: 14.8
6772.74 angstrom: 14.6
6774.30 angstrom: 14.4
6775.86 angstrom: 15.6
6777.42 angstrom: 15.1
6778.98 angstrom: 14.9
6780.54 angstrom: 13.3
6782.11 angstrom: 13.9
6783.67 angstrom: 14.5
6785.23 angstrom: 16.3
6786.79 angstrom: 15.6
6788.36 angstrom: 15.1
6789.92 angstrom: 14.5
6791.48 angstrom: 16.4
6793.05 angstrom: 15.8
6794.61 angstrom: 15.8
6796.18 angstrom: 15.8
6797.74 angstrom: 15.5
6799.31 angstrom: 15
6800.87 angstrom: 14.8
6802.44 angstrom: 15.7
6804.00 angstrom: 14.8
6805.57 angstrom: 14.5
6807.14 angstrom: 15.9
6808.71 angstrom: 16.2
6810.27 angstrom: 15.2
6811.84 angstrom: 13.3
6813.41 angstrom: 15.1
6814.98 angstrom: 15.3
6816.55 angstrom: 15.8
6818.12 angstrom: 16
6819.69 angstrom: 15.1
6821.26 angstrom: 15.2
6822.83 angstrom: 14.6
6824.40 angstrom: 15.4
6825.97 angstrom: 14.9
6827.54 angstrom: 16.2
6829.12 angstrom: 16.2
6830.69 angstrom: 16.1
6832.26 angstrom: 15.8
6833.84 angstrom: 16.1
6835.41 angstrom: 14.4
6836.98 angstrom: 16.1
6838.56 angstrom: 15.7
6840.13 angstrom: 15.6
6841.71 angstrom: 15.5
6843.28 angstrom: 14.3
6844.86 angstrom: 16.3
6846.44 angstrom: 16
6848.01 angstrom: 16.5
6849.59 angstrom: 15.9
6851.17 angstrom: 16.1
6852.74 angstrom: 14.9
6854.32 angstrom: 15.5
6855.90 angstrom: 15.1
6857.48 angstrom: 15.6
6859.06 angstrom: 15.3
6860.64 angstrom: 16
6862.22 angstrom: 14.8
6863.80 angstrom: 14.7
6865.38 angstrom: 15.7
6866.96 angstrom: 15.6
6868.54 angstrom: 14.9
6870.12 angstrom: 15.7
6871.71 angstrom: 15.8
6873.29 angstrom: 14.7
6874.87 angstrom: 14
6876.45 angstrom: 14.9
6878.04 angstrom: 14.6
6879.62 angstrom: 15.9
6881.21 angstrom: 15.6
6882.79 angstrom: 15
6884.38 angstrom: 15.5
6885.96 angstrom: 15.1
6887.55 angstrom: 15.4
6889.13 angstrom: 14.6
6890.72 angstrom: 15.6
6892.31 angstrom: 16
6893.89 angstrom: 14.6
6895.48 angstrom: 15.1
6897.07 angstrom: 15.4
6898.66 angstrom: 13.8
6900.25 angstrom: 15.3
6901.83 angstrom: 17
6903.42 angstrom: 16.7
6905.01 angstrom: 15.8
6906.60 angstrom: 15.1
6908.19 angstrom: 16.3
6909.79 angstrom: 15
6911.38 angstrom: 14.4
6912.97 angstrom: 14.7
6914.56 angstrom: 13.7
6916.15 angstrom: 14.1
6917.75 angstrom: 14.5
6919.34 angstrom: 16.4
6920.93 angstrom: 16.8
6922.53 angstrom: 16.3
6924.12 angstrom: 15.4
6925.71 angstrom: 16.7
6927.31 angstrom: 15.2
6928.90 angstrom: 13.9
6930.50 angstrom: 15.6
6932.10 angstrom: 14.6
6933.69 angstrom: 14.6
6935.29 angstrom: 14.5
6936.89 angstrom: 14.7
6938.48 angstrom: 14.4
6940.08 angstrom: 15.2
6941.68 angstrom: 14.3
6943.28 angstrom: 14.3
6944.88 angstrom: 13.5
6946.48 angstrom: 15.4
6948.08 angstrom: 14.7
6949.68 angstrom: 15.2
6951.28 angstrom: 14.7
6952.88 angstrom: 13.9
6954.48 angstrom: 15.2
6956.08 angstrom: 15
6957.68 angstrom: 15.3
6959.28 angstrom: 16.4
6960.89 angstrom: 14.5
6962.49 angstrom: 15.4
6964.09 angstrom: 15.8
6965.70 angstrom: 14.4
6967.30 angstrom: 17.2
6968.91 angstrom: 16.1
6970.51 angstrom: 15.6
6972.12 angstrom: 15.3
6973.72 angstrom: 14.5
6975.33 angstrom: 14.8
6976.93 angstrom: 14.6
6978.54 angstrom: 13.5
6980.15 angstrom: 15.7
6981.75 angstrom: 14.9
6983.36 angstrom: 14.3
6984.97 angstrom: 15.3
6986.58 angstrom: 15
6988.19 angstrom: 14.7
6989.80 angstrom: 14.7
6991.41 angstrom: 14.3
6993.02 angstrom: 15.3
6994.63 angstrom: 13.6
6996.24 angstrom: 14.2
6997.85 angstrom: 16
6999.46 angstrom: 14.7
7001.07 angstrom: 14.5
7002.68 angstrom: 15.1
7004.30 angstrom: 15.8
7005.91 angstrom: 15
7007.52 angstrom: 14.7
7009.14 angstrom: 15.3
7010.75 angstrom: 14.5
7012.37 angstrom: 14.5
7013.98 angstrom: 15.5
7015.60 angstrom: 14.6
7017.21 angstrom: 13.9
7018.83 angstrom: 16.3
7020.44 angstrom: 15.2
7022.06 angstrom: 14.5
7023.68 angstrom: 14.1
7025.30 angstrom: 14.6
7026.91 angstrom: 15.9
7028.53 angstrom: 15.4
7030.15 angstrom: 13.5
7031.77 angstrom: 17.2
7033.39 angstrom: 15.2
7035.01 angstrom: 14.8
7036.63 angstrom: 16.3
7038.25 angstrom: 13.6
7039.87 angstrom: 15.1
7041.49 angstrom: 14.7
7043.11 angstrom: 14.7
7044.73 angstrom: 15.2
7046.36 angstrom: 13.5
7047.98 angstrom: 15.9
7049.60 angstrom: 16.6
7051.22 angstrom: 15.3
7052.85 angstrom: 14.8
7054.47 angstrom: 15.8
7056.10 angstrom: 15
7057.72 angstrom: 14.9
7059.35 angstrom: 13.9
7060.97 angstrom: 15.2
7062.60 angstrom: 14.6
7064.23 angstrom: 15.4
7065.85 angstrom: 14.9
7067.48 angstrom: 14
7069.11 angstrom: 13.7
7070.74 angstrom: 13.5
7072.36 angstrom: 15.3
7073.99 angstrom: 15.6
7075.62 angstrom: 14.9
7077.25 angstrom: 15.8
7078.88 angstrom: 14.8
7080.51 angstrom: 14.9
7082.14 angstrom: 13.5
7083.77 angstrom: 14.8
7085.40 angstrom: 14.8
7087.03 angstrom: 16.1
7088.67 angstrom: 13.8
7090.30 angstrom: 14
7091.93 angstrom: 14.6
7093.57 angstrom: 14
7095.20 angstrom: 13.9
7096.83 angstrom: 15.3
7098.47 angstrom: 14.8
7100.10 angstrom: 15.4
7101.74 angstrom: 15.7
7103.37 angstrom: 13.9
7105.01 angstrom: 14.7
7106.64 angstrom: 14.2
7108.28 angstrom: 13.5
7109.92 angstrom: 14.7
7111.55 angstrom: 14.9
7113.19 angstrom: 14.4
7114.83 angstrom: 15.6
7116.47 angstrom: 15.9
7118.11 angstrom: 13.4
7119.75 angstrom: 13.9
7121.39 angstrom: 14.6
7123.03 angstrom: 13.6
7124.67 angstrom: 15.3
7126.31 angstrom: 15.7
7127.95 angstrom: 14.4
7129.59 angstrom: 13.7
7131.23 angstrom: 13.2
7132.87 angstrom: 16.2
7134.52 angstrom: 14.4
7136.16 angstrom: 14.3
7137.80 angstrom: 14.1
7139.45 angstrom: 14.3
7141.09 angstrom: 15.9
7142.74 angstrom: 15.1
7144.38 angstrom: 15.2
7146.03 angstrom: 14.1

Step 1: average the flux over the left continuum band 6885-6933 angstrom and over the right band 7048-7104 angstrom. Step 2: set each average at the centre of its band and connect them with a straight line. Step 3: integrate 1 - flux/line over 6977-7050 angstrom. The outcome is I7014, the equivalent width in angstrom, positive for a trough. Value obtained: 0.4 angstrom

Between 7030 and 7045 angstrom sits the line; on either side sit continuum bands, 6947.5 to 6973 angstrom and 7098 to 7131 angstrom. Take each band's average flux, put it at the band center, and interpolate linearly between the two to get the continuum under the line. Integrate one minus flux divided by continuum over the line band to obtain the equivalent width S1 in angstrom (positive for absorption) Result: -0.1 angstrom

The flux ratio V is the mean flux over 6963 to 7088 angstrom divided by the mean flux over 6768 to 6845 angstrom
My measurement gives 1.0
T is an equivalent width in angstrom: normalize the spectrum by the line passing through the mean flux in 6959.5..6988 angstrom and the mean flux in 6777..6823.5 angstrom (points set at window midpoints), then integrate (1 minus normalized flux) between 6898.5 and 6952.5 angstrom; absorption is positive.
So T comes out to 0.2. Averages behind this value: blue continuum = 15.2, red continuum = 15.1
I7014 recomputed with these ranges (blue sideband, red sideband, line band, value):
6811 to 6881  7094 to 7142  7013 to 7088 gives -0.7 angstrom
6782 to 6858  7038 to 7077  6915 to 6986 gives 0.3 angstrom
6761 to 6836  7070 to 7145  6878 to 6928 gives -1.0 angstrom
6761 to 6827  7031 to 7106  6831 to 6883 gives -1.0 angstrom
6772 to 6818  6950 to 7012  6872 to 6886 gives 0.0 angstrom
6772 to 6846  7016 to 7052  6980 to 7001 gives 0.5 angstrom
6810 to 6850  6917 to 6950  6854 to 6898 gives 0.2 angstrom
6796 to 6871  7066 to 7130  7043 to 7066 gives -0.5 angstrom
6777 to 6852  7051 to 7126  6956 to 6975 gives -0.6 angstrom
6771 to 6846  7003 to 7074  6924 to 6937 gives 0.1 angstrom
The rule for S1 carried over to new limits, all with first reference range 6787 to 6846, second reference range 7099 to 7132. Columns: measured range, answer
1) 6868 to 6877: 0.1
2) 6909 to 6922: 0.1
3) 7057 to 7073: 0.2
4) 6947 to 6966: -0.1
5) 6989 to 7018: 0.2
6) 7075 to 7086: -0.1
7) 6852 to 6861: 0.0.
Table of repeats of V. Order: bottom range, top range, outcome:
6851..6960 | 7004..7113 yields 0.98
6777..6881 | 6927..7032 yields 0.97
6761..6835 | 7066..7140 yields 0.95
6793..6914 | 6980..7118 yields 0.97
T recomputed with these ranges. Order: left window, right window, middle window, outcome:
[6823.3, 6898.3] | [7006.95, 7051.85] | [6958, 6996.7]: 0.32 angstrom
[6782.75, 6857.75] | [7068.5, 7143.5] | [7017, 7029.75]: -0.10 angstrom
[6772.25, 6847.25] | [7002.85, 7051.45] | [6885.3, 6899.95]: 0.12 angstrom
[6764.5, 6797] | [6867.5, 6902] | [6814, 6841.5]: -0.72 angstrom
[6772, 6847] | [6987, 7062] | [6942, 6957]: 0.42 angstrom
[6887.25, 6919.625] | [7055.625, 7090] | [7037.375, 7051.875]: -0.16 angstrom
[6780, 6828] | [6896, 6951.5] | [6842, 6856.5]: -0.44 angstrom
